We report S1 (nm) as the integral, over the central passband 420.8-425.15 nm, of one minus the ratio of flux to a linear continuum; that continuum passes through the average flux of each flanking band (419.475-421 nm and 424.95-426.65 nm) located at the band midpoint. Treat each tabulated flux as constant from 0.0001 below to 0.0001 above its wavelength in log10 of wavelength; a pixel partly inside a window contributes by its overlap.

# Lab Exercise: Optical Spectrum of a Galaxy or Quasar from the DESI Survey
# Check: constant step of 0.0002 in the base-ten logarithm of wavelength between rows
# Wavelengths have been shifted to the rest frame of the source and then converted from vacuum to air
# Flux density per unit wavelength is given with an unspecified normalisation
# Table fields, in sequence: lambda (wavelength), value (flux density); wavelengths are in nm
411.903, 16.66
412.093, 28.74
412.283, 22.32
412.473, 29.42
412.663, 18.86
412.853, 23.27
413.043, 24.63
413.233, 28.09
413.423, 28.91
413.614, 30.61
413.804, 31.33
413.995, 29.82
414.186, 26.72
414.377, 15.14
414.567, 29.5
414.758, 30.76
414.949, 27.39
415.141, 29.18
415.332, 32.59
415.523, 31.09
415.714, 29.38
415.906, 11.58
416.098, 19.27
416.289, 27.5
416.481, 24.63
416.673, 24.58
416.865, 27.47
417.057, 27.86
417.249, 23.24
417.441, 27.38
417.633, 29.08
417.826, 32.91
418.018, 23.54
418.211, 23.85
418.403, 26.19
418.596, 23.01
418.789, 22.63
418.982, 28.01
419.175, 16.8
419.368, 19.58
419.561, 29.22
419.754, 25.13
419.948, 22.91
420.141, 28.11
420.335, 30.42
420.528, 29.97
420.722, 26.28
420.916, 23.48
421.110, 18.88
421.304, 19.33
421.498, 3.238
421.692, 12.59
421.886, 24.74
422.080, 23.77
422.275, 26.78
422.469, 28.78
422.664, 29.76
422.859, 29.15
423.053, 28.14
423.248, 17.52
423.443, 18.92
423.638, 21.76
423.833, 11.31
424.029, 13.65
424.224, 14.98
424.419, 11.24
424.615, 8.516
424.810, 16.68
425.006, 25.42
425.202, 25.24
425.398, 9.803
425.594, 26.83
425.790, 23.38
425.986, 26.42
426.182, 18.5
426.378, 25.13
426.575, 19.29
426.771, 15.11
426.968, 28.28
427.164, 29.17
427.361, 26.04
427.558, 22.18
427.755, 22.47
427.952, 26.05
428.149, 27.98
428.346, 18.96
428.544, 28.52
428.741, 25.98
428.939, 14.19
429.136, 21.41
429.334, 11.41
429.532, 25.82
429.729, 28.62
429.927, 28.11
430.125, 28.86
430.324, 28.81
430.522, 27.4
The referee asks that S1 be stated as 0.89 nm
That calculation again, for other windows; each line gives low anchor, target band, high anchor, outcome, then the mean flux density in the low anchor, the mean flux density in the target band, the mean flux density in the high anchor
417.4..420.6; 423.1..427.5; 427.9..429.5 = 0.63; 25.8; 19.8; 21.8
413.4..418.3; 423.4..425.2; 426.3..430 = 0.60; 26.7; 16.2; 23.4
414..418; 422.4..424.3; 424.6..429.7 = 0.19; 26.4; 21.3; 22.2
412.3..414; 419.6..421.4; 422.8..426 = -0.27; 26.9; 25.1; 19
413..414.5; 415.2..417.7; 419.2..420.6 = 0.07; 27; 25.8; 25.9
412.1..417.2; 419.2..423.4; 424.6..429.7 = 0.10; 26.2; 23.5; 22.2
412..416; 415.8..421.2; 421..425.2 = -0.42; 26.6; 24.8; 19.4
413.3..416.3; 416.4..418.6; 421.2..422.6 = -0.18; 26.9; 26.3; 20.1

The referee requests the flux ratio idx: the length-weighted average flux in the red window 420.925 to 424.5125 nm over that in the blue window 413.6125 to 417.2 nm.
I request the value 0.75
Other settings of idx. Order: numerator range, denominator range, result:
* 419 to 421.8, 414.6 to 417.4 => 0.84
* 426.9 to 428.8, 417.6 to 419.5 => 1.04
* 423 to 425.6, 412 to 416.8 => 0.66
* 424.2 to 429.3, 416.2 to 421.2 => 0.84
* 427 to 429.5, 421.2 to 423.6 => 1.05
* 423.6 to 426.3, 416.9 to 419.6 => 0.72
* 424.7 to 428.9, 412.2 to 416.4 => 0.88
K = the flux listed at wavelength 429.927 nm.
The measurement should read 28.11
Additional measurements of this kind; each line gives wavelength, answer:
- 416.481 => 24.63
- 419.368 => 19.58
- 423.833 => 11.31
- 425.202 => 25.24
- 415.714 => 29.38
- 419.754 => 25.13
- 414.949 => 27.39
